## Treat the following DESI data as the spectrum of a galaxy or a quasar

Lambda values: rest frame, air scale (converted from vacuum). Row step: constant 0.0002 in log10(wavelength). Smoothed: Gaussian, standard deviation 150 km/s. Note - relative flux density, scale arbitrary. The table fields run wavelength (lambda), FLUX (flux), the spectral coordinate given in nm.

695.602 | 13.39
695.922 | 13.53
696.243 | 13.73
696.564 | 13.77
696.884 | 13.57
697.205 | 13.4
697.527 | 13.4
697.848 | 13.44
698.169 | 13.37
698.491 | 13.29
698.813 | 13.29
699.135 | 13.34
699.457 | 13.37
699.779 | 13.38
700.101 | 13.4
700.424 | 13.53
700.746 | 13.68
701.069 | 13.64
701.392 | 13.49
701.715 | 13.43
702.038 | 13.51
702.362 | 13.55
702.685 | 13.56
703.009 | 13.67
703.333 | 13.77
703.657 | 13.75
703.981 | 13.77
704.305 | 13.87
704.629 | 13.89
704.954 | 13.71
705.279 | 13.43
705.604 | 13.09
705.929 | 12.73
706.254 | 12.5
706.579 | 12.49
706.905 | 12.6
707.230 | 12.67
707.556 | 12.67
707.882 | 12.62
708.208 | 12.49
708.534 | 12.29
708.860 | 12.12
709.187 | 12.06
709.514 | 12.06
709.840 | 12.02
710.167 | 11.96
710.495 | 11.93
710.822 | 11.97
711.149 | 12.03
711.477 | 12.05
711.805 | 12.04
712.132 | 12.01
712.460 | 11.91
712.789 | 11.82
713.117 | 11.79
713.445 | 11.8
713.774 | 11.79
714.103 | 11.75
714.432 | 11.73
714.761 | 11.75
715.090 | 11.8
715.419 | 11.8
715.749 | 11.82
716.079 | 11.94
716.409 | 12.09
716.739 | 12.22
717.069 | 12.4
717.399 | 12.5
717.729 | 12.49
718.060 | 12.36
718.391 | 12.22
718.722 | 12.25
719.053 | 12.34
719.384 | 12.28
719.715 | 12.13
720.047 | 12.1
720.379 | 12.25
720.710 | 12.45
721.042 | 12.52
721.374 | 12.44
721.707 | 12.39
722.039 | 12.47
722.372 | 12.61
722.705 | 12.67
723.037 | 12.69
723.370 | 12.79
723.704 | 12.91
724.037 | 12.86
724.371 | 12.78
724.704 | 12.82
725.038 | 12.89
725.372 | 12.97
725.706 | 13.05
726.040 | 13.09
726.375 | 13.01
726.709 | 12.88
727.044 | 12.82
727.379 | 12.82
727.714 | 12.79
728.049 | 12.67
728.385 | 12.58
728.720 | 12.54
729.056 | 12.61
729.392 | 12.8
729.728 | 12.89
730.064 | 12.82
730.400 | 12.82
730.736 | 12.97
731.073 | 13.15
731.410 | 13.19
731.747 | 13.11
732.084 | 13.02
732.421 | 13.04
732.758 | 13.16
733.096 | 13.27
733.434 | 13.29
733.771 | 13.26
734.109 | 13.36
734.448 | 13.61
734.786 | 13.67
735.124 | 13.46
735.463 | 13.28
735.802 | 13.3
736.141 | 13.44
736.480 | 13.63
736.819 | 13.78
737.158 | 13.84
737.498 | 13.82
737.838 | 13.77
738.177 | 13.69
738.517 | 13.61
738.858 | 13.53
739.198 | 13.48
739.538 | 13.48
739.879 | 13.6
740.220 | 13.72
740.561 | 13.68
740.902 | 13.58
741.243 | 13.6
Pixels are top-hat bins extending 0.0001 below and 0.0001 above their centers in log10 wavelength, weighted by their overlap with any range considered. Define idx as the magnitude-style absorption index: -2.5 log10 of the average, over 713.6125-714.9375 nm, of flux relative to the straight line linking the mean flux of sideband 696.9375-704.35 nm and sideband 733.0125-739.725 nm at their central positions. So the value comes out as 0.15 mag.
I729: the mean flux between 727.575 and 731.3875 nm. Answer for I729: 12.8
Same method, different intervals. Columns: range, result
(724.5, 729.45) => 12.8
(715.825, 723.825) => 12.4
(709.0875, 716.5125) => 11.9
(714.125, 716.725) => 11.9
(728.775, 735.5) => 13.1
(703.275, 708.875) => 13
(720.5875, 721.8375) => 12.4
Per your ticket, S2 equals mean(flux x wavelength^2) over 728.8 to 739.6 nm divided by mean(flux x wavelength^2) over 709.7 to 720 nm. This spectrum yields 1.17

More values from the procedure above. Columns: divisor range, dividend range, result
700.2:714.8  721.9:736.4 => 1.09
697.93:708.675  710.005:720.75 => 0.94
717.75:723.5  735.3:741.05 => 1.15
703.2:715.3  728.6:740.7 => 1.15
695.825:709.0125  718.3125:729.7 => 1.01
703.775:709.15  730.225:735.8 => 1.10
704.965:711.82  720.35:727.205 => 1.07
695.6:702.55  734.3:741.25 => 1.12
